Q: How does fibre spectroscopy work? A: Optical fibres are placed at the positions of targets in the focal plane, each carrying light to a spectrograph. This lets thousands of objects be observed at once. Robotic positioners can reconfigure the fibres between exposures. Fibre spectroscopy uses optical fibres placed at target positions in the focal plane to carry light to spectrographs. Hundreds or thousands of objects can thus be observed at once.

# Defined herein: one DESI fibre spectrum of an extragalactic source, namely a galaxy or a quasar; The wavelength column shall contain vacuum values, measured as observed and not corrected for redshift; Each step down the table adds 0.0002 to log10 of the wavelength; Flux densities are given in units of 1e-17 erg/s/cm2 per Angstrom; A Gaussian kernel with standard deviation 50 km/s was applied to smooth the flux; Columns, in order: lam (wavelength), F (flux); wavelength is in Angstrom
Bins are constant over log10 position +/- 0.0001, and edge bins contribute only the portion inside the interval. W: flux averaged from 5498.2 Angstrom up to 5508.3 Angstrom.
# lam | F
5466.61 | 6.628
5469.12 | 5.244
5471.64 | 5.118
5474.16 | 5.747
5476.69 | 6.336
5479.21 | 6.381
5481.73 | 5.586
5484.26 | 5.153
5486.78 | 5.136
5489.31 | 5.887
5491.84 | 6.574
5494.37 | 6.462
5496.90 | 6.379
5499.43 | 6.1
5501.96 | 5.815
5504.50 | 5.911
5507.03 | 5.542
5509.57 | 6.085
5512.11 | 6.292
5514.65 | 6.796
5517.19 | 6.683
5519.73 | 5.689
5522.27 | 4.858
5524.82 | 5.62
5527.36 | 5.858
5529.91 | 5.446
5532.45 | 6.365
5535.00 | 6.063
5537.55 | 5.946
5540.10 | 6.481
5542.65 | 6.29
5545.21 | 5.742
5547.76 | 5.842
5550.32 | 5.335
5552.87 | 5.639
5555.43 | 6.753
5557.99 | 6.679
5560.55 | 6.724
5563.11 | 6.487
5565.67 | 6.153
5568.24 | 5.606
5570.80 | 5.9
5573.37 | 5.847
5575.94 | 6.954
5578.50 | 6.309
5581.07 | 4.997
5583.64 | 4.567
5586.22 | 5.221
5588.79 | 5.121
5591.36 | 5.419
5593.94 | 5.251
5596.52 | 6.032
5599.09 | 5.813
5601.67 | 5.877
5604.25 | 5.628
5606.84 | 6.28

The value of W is 5.84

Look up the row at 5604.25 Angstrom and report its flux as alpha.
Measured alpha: 5.628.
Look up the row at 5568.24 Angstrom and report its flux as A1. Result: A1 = 5.606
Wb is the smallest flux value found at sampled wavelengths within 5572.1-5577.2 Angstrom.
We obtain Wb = 5.847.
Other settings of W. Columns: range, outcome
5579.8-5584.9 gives 4.78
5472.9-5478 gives 6.04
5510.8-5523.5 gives 6.07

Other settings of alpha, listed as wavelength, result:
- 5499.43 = 6.1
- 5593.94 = 5.251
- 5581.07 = 4.997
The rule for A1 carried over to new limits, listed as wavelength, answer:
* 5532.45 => 6.365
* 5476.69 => 6.336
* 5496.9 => 6.379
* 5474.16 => 5.747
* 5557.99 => 6.679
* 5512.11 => 6.292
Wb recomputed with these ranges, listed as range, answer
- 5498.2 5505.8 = 5.815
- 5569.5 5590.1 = 4.567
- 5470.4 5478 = 5.118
